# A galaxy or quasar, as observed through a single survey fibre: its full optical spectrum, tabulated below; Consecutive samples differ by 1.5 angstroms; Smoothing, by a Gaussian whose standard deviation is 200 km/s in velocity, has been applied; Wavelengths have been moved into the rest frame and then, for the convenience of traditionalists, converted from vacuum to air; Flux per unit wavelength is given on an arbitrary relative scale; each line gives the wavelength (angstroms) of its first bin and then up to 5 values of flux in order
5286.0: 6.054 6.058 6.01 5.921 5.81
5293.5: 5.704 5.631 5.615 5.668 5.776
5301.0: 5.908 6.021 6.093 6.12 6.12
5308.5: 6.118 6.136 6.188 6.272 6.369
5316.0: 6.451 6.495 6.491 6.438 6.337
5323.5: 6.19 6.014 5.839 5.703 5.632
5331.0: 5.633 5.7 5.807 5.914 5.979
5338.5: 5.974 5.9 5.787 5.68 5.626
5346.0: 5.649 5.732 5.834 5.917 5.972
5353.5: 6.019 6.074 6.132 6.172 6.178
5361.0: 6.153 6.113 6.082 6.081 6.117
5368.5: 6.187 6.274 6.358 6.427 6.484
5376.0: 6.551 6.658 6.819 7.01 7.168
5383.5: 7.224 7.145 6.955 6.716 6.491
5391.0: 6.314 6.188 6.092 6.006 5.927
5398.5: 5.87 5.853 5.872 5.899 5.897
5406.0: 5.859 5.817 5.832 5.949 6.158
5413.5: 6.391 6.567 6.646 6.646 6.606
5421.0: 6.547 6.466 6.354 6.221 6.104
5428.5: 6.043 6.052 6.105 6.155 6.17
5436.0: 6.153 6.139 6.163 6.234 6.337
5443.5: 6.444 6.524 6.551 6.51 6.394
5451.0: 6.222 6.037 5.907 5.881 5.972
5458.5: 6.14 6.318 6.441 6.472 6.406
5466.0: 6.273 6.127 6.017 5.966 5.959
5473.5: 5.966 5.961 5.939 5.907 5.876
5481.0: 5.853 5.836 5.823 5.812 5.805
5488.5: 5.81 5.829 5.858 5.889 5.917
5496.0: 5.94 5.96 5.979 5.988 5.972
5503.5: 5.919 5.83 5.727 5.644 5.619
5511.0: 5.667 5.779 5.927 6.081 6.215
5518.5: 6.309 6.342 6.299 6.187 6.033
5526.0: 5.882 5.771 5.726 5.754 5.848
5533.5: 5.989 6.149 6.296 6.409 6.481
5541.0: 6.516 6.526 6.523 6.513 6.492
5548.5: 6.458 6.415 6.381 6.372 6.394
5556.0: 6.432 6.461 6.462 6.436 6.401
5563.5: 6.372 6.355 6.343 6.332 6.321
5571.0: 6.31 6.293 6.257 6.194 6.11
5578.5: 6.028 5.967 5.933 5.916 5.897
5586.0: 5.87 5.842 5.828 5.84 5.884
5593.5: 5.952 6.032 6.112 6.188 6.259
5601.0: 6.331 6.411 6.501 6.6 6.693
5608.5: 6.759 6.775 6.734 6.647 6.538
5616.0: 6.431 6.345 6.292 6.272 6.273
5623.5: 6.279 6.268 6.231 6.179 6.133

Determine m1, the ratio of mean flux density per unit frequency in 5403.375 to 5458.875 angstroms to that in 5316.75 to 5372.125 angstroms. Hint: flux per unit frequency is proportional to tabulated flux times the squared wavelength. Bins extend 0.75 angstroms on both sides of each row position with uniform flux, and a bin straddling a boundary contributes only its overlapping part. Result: 1.07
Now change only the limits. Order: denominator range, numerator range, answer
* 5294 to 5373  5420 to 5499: 1.06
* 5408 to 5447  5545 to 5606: 1.05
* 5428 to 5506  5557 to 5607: 1.06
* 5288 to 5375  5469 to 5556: 1.07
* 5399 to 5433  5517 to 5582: 1.06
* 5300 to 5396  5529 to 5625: 1.10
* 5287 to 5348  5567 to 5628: 1.16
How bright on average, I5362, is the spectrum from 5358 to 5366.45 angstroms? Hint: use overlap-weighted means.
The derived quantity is 6.13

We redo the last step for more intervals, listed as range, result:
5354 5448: 6.3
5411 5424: 6.48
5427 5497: 6.09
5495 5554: 6.1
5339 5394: 6.28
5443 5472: 6.23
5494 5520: 5.92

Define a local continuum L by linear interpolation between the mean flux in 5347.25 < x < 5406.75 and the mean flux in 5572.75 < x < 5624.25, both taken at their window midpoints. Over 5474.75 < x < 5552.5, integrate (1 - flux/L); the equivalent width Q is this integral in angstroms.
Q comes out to 2.7 angstroms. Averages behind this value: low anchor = 6.28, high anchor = 6.24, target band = 6.03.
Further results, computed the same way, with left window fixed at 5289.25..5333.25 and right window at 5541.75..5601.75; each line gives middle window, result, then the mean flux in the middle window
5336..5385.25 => -1.3 angstroms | 6.22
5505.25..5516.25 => 0.7 angstroms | 5.78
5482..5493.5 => 0.6 angstroms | 5.83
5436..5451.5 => -0.6 angstroms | 6.34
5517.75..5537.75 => 0.4 angstroms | 6.05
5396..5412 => 0.5 angstroms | 5.89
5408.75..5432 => -0.8 angstroms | 6.3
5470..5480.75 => 0.4 angstroms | 5.93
